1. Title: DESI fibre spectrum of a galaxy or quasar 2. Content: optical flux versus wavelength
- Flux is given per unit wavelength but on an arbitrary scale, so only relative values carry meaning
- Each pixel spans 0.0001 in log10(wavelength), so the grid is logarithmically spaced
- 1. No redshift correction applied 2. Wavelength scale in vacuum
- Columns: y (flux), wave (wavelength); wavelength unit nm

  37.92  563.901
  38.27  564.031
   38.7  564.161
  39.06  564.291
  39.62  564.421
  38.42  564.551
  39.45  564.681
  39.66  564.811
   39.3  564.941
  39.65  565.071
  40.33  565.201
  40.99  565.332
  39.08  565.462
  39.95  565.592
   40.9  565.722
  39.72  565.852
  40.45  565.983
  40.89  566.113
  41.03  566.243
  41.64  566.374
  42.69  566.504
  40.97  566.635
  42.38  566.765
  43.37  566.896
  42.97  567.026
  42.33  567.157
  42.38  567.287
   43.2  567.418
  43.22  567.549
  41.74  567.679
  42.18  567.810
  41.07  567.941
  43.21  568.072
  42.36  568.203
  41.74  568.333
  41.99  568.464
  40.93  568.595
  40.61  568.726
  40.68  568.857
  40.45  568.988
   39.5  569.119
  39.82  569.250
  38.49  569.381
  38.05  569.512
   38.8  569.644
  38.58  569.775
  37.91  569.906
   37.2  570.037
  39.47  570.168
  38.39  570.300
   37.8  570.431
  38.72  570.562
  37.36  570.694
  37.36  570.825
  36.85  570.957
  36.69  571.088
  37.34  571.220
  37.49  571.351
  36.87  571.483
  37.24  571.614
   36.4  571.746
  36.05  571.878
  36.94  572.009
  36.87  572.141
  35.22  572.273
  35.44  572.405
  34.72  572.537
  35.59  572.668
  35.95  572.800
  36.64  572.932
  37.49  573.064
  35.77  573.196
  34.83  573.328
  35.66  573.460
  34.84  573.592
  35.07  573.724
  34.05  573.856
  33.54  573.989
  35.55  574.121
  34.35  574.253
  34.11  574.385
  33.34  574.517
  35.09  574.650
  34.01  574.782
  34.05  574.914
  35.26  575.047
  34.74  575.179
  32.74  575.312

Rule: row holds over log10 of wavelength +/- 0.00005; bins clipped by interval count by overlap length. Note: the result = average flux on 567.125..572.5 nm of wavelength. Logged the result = 39.1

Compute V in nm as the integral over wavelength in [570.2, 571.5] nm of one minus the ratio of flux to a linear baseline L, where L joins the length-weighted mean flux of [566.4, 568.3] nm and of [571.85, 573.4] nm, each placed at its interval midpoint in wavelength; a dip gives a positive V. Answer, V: 0.02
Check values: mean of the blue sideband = 42.4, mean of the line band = 37.5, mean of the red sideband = 36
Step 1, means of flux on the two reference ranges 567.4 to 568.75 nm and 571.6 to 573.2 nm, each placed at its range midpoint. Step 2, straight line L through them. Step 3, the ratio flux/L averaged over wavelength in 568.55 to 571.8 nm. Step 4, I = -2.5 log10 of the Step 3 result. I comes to 0.02 mag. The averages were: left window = 42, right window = 36.2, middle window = 38.3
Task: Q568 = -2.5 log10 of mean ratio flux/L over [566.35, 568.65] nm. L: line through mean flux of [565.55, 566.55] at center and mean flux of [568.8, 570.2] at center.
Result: -0.06 mag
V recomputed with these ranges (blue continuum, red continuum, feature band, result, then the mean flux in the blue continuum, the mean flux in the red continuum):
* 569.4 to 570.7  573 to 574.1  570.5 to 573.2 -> 0.00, 38.3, 35.2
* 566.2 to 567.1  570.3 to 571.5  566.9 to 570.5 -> -0.06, 42.2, 37.5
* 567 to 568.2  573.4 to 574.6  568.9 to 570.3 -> 0.04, 42.4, 34.5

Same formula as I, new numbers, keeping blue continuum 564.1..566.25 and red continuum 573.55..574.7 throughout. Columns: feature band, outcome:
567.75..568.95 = -0.101 mag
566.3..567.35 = -0.094 mag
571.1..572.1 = -0.029 mag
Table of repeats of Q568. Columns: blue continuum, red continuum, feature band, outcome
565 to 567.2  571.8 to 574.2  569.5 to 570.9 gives -0.009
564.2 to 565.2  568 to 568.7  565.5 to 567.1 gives -0.023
